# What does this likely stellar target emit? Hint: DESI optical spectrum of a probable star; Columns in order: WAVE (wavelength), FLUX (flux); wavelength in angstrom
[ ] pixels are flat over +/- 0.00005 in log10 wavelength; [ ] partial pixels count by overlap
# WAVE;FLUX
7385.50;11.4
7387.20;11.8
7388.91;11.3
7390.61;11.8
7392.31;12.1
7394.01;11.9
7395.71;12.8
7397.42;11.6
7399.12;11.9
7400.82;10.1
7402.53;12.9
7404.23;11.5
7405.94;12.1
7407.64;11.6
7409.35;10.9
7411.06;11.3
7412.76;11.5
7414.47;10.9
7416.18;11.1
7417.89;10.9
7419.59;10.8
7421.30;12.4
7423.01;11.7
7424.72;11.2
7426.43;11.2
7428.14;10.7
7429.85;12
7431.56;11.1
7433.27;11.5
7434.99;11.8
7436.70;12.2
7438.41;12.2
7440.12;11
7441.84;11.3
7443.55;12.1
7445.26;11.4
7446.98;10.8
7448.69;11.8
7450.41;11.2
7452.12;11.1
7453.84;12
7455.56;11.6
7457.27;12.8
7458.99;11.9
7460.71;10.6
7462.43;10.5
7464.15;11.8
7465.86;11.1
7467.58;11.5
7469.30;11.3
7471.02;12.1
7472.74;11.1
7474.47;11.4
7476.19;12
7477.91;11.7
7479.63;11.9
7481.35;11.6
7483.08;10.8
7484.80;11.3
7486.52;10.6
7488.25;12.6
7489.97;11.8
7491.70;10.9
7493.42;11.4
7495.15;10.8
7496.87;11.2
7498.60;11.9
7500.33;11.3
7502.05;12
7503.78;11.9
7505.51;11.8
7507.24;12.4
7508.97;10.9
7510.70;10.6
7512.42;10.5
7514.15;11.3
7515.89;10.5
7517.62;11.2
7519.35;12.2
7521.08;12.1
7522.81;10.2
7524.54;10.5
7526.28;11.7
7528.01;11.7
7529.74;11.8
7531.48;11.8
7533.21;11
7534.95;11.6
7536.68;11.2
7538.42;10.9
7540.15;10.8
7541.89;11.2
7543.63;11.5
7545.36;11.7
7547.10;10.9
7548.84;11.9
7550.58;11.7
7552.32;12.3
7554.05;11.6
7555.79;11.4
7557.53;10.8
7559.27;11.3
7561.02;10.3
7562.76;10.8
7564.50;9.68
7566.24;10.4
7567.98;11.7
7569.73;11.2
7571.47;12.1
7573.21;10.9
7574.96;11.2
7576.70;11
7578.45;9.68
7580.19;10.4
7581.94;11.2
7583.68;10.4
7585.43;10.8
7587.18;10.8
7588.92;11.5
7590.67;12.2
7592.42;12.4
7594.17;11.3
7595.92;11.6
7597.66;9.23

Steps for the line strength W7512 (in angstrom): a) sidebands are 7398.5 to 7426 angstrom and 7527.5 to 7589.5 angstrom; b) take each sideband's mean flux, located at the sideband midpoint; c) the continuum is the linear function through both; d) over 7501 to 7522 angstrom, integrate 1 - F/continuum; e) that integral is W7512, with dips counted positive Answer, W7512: -0.4 angstrom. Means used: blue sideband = 11.4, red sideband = 11.1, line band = 11.4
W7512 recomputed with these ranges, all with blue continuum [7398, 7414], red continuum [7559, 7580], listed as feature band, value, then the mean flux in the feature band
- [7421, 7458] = -0.7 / 11.6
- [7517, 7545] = -0.9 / 11.3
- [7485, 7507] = -0.8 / 11.5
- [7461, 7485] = -0.4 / 11.4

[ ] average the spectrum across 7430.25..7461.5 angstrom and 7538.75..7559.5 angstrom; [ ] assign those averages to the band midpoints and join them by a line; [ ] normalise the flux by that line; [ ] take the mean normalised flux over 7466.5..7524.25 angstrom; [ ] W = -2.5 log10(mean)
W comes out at 0.009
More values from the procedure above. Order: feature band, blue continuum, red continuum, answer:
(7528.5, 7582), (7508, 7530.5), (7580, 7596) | 0.01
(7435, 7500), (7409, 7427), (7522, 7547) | -0.02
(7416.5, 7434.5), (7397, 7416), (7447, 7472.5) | 0.01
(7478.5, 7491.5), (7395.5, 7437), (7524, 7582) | -0.02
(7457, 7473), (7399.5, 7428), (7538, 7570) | -0.01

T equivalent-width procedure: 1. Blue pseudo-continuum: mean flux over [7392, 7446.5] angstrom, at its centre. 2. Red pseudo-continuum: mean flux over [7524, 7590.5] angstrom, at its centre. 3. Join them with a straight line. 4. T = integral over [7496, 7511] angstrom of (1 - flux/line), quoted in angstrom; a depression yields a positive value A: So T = -0.4 angstrom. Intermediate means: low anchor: 11.5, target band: 11.6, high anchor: 11.2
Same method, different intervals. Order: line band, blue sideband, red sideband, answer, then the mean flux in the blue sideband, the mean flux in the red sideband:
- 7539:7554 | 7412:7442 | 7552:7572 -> -0.5 angstrom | 11.4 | 11.1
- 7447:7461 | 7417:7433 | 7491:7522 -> -0.3 angstrom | 11.3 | 11.4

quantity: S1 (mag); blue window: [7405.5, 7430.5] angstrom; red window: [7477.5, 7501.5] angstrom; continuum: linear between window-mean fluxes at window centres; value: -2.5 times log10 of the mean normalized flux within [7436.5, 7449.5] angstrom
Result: -0.020 mag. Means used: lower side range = 11.3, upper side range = 11.4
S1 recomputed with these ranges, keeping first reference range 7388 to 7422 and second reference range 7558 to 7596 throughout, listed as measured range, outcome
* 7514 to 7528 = -0.003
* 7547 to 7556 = -0.059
